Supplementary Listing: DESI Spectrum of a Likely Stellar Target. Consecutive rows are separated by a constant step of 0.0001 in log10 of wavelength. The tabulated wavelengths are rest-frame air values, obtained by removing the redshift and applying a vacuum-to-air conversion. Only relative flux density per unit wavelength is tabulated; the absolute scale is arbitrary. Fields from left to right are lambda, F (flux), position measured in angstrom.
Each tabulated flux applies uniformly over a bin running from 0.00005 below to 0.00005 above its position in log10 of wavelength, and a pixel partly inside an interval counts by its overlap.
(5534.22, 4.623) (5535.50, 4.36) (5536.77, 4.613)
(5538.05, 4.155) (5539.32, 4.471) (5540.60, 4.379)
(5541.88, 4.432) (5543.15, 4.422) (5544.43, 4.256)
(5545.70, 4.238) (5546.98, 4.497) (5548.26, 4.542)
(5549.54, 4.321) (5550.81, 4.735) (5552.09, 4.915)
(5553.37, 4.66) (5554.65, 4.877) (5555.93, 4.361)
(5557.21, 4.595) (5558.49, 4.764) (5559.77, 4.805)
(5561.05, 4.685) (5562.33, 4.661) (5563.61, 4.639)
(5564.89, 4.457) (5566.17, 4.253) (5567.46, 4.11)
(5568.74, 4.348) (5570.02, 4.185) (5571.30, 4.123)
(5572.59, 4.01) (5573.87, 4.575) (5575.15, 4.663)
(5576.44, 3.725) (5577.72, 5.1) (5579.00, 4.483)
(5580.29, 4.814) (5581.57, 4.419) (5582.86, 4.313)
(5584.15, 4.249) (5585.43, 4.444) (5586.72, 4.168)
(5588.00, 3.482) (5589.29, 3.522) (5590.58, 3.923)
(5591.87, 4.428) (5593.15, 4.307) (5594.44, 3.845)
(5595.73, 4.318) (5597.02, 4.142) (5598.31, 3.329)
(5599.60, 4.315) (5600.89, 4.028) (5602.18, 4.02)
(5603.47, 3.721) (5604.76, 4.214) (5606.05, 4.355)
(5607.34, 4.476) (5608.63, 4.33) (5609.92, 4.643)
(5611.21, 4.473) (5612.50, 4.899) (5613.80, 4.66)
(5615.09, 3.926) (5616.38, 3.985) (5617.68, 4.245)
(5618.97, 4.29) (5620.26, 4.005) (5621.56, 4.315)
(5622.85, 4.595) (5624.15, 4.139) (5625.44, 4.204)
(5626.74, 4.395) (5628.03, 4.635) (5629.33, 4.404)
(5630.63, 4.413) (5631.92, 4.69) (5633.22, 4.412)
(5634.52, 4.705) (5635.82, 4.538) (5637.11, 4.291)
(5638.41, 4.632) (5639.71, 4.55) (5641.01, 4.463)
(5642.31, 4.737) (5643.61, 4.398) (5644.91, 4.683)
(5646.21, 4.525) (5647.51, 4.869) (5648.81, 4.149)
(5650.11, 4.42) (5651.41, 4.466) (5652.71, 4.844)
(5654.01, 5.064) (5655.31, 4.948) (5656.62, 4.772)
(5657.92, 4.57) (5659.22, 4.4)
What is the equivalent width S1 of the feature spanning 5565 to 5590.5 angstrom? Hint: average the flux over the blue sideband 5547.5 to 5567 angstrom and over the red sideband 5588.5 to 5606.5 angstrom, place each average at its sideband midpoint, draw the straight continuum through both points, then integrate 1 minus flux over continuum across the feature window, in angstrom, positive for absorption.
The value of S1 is 0.31 angstrom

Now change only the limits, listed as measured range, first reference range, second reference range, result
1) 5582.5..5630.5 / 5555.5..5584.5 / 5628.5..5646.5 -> 3.0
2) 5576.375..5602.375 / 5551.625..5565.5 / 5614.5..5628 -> 1.7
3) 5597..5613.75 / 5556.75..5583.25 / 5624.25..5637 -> 0.8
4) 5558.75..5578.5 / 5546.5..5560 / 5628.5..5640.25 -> 0.8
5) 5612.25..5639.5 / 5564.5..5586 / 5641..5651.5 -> 0.5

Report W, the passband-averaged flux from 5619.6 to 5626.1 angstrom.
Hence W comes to 4.25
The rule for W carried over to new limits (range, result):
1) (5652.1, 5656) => 4.95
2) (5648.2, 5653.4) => 4.48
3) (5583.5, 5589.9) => 3.98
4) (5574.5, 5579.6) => 4.5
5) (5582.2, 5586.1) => 4.33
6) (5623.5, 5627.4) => 4.25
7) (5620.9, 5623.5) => 4.45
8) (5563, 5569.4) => 4.36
